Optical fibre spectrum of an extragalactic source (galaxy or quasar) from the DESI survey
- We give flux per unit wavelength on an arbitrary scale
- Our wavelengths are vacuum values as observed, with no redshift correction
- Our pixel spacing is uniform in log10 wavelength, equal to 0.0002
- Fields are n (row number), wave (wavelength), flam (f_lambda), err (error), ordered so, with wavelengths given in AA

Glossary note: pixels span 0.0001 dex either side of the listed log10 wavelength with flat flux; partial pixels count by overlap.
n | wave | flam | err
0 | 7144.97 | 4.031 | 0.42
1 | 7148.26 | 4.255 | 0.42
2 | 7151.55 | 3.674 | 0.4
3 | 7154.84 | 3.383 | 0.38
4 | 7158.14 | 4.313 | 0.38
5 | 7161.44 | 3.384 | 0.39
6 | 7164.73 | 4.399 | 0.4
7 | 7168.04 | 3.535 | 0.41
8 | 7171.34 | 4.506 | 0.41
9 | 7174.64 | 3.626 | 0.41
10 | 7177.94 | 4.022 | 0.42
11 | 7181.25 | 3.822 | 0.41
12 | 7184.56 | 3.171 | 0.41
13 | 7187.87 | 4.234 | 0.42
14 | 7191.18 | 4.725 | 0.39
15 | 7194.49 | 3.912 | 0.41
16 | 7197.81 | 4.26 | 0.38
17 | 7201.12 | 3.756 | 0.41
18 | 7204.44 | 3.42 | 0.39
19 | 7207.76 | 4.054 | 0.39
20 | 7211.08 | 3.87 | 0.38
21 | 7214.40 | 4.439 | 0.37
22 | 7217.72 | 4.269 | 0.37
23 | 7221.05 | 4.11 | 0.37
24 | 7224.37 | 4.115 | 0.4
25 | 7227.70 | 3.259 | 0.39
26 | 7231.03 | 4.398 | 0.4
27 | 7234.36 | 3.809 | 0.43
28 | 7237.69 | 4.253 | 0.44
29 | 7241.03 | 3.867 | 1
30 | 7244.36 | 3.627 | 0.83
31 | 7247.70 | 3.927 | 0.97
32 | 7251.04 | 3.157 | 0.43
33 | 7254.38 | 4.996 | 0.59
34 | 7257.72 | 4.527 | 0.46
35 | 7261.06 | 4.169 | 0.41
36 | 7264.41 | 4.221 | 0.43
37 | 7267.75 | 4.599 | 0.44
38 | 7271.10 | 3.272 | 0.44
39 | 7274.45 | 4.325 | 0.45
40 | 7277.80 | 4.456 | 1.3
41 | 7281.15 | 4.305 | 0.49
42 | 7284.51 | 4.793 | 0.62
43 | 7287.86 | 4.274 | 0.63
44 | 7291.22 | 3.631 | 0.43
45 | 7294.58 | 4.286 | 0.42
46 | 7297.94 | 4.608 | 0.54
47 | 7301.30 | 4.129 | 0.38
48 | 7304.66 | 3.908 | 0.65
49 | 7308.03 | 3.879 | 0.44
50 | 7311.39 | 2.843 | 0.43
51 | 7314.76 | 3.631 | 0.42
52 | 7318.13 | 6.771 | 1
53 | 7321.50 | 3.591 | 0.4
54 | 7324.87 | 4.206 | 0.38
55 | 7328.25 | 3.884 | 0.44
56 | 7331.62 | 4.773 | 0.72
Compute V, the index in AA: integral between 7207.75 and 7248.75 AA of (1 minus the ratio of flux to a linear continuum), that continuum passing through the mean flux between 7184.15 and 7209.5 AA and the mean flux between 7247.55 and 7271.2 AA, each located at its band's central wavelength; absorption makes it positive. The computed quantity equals 0.8 AA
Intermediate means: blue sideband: 3.98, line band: 4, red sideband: 4.18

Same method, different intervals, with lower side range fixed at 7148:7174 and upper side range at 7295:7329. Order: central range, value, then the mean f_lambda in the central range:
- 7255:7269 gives -1.2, 4.42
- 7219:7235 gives 0.2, 3.95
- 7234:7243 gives 0.1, 3.99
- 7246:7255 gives 0.3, 3.91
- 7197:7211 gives 0.4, 3.85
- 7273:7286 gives -1.2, 4.47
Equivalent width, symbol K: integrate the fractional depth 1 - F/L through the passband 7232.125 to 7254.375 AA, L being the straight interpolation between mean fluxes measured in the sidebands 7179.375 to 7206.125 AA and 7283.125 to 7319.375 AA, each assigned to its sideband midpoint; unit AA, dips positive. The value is 0.9 AA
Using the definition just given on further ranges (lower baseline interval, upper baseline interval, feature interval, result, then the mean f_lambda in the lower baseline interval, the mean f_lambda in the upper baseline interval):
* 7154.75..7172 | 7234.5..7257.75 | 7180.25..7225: -0.5 AA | 3.93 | 4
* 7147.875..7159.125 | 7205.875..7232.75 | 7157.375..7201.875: -0.5 AA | 3.84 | 4.06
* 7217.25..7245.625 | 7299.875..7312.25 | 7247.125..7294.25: -4.4 AA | 3.96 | 3.74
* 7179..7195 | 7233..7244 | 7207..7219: -0.6 AA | 3.98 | 3.94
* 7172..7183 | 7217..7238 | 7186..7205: -0.7 AA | 3.88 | 4.01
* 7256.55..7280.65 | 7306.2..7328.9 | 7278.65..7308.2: -0.4 AA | 4.22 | 4.12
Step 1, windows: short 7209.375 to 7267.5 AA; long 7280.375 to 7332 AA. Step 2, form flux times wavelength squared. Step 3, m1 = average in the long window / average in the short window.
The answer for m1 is 1.05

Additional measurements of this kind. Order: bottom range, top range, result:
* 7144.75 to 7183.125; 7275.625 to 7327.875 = 1.12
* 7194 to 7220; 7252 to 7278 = 1.09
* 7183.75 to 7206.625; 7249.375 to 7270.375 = 1.09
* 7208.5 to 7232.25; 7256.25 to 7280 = 1.05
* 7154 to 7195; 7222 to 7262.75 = 1.04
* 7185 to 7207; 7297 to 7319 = 1.07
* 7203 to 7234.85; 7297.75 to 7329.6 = 1.06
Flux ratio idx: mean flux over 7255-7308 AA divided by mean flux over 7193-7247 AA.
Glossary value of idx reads 1.07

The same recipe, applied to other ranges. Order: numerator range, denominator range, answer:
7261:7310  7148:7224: 1.06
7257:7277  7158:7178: 1.06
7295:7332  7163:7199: 1.04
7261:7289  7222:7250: 1.10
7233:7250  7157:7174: 0.97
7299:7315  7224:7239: 0.94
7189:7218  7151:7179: 1.05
